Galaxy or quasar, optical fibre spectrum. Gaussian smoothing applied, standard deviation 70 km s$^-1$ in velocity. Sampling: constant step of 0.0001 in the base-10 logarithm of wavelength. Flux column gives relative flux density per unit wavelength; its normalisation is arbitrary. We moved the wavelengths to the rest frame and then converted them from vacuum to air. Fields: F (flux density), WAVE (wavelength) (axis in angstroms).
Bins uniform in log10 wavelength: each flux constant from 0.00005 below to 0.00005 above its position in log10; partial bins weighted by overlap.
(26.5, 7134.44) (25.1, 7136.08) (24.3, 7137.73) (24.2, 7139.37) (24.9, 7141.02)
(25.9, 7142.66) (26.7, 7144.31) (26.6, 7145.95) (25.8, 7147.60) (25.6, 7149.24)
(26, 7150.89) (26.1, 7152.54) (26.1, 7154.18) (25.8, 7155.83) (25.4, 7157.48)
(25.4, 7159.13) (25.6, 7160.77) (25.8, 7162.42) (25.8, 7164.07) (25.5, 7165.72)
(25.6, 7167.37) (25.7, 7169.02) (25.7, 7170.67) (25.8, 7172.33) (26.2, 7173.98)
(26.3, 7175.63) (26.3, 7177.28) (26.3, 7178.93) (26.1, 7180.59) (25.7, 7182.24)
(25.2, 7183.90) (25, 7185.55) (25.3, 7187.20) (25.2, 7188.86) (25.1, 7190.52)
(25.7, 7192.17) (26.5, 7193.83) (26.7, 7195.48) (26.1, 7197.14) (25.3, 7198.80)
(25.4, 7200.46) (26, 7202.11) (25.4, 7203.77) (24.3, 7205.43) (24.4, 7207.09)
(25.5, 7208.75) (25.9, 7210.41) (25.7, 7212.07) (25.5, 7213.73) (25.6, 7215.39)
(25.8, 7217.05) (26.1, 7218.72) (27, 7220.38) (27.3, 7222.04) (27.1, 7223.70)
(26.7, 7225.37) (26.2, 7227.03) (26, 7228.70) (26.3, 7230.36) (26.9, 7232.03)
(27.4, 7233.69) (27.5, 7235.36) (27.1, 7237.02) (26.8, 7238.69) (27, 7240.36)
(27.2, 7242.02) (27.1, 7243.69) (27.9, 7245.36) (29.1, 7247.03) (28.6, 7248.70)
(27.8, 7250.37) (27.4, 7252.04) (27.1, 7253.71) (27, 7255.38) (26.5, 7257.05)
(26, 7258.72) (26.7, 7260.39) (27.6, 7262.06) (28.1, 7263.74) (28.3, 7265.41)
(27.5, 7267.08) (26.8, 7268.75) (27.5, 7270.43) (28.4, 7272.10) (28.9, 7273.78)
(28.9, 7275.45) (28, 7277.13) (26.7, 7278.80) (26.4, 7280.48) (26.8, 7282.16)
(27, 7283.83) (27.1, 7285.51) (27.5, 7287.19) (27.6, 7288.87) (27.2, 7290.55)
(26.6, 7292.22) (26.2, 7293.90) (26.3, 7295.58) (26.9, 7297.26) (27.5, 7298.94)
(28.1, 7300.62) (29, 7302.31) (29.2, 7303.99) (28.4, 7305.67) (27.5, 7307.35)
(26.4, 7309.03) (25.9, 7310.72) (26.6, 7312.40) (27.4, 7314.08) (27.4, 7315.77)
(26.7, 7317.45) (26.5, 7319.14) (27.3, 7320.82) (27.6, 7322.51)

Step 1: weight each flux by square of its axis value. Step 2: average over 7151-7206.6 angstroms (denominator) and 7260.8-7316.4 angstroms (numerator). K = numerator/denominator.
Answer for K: 1.1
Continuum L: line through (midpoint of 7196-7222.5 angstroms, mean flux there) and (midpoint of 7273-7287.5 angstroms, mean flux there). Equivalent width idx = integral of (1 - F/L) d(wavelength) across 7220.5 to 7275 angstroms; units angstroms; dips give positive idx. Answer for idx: -1.3 angstroms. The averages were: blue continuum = 25.7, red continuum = 27.5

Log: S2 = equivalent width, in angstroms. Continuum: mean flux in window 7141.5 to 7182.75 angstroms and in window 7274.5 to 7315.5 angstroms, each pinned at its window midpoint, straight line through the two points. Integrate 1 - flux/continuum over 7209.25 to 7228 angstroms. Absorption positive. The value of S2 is 0.2 angstroms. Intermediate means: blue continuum 25.9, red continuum 27.3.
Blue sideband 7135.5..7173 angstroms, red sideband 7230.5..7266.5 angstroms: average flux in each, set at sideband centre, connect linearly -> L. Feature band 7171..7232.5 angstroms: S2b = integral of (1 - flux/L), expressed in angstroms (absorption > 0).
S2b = 1.4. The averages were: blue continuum 25.6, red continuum 27.4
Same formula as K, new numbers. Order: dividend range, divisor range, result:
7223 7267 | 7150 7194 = 1.08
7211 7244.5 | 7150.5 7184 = 1.05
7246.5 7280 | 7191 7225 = 1.08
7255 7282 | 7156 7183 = 1.09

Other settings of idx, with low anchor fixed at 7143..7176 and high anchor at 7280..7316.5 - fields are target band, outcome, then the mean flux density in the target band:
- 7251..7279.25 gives -0.6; 27.5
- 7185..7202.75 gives 0.4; 25.7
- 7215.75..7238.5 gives -0.1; 26.7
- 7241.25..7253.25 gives -0.5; 27.8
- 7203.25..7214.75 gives 0.5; 25.2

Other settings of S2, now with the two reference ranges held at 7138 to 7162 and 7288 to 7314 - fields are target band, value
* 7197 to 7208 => 0.43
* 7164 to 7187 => 0.16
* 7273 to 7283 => -0.20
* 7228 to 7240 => -0.13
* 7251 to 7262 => -0.01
